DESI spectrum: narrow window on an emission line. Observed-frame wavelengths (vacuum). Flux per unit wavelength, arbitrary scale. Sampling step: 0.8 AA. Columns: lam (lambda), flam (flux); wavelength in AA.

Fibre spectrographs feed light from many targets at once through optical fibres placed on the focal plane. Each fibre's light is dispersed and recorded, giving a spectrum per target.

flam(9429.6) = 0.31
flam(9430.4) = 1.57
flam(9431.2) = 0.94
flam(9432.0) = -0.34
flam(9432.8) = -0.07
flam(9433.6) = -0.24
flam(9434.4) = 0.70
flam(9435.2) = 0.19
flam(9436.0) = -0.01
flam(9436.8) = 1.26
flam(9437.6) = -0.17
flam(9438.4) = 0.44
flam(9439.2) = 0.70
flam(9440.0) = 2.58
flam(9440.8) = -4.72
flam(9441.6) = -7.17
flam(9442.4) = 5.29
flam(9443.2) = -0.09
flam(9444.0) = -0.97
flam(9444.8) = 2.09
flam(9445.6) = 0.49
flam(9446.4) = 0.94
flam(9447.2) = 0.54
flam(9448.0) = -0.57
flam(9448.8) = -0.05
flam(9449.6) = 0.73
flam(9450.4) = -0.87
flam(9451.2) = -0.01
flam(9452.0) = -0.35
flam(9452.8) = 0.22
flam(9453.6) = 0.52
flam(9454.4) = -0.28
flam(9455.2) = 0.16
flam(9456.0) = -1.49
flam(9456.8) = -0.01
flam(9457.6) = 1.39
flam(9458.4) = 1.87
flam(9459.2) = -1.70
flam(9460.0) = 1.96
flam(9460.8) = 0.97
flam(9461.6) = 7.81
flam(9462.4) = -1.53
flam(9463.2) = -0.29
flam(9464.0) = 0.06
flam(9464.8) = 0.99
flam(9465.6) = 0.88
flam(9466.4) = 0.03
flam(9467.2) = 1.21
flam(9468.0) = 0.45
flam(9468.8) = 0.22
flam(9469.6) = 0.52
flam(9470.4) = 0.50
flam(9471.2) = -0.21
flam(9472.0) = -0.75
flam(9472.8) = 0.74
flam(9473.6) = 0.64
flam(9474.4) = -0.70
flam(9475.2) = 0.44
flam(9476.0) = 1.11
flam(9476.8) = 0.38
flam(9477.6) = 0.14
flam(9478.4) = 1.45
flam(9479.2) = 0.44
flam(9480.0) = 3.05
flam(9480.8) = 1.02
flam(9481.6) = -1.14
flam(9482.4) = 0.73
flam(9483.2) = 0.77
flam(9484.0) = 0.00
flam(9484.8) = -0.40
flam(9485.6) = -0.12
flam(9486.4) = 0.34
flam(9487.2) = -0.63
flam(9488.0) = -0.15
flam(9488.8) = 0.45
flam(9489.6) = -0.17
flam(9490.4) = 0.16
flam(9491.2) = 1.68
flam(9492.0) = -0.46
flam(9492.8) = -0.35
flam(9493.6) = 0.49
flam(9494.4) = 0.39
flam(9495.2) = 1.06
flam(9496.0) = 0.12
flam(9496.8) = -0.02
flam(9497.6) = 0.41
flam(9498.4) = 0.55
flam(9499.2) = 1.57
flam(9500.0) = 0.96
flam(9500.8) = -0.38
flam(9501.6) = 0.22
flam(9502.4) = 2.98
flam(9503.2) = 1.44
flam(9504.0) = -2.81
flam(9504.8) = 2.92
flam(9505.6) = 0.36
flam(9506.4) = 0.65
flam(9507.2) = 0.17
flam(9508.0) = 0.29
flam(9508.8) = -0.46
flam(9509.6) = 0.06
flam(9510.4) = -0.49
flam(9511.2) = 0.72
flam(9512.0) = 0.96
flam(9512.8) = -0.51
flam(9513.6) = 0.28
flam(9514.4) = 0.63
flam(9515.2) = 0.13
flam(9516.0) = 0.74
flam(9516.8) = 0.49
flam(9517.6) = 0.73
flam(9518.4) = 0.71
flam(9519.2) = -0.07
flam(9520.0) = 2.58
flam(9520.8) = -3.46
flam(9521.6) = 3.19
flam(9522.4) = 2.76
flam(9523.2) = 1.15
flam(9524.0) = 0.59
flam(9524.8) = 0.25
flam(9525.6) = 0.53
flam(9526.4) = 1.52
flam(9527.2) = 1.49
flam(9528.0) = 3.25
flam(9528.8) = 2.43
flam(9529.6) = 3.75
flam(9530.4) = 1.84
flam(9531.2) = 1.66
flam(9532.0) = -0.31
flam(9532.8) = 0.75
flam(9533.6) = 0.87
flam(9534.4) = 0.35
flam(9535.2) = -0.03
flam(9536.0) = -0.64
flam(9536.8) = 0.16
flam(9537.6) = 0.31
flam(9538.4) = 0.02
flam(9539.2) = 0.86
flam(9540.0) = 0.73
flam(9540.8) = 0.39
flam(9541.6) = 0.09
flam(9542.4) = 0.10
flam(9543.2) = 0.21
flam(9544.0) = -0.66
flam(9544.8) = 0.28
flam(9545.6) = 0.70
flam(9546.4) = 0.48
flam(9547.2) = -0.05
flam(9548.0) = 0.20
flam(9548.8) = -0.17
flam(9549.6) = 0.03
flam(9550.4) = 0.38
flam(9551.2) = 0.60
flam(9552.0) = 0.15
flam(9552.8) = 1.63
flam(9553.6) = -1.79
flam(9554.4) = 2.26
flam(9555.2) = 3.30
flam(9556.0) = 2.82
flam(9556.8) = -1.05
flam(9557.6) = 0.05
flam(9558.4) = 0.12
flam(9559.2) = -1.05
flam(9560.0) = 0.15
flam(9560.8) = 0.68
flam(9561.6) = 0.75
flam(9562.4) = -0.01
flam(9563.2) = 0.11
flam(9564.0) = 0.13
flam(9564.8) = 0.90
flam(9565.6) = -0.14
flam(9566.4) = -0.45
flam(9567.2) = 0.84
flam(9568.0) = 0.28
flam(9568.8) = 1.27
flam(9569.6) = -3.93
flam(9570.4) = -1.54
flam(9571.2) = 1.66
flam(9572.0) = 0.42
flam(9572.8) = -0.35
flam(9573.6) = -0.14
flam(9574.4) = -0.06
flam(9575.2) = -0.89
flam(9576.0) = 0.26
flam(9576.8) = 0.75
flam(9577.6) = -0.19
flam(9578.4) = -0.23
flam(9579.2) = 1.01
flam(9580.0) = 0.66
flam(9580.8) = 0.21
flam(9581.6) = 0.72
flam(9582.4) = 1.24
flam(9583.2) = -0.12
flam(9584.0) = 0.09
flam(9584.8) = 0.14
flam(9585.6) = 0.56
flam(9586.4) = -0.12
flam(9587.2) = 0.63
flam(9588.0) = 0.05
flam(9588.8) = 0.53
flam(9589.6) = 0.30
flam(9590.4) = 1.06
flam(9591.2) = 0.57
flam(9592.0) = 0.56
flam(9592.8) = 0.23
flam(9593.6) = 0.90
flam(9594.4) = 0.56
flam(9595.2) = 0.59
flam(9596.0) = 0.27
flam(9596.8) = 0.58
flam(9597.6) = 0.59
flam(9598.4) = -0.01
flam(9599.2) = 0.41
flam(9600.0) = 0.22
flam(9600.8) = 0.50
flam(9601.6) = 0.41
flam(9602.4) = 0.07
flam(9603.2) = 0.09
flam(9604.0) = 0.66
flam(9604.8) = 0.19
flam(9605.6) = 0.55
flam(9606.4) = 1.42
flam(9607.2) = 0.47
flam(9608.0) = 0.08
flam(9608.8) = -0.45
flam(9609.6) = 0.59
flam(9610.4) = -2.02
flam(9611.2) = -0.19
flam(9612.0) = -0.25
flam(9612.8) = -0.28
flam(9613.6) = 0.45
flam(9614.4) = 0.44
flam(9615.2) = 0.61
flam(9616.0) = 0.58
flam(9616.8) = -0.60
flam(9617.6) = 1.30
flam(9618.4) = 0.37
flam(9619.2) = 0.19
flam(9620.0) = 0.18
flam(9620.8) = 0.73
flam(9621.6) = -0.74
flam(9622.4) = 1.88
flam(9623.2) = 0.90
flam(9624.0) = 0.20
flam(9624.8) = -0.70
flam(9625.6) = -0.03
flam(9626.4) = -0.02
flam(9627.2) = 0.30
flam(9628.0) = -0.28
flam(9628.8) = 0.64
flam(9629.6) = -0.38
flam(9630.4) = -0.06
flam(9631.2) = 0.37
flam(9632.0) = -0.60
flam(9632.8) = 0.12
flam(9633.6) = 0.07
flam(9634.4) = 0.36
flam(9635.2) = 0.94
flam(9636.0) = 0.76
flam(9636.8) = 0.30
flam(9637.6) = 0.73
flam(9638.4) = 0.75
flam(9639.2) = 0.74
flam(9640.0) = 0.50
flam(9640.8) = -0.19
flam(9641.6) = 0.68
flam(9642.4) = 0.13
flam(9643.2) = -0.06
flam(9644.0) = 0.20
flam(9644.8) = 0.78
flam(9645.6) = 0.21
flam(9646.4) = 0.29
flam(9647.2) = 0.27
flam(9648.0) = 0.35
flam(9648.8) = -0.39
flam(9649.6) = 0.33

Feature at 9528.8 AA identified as H-beta 4861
